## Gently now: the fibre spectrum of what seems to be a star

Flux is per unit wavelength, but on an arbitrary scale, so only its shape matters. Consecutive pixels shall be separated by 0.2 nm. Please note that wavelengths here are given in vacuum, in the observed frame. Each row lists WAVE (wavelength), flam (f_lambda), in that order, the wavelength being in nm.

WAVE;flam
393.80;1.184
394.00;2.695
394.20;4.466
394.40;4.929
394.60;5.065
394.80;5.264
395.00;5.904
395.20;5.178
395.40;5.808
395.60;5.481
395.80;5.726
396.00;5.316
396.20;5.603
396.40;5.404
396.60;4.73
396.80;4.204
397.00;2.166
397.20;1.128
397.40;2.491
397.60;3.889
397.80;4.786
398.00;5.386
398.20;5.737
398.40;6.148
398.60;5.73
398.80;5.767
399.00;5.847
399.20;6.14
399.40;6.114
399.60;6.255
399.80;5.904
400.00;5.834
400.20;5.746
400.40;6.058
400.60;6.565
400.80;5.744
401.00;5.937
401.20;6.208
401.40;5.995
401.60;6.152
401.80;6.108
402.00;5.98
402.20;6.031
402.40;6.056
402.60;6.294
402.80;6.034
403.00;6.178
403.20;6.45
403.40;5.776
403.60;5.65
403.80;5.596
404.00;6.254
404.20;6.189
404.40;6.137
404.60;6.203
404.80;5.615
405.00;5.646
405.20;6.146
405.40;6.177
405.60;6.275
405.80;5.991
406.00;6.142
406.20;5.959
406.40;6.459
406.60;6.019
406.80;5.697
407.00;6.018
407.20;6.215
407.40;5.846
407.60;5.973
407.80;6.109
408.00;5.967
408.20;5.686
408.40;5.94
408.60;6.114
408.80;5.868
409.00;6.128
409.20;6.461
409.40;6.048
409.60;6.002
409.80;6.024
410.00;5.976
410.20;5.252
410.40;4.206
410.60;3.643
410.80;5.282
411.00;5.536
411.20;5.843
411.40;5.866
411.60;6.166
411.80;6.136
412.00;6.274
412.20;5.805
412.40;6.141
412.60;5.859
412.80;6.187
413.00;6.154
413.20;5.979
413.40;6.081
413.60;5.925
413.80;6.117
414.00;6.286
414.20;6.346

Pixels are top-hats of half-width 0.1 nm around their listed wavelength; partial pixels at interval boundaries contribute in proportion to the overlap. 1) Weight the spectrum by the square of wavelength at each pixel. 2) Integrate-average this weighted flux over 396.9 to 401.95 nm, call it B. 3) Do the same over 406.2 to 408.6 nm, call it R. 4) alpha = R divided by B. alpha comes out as 1.16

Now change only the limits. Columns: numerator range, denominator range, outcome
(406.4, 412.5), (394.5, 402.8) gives 1.13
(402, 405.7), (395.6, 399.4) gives 1.29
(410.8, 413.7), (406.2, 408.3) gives 1.02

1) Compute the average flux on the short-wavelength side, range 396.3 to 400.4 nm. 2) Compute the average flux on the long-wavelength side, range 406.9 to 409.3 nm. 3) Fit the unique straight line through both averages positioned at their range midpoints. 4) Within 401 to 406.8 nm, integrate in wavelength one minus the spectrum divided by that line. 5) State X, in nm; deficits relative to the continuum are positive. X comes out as -0.495 nm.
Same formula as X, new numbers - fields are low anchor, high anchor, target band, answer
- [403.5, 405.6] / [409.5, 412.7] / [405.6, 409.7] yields -0.16 nm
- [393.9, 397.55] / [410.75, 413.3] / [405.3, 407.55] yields -0.25 nm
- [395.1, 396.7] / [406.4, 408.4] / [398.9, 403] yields -0.29 nm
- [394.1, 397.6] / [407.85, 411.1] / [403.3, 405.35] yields -0.26 nm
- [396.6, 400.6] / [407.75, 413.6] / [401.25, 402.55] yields -0.20 nm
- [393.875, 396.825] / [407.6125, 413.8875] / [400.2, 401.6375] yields -0.20 nm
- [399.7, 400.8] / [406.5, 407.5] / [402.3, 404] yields -0.01 nm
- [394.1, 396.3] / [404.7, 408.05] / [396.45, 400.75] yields 0.36 nm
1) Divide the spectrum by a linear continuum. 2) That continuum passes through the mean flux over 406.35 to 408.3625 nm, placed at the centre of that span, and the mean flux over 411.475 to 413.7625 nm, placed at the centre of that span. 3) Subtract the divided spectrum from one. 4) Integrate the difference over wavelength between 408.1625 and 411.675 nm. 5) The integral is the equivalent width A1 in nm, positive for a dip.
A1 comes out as 0.21 nm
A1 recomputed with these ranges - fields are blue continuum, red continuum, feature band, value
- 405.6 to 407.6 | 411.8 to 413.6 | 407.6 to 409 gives 0.02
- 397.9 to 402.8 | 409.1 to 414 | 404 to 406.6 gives -0.08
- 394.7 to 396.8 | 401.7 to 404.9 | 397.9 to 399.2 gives -0.04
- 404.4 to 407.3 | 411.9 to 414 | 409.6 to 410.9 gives 0.20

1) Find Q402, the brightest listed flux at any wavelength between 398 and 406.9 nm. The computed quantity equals 6.565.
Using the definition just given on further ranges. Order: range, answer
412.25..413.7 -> 6.187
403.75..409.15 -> 6.459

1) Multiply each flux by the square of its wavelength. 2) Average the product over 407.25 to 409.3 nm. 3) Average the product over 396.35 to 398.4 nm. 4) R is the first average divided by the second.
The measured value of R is 1.56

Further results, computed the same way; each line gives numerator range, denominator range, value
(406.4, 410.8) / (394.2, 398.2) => 1.31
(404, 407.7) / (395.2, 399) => 1.32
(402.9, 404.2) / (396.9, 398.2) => 1.77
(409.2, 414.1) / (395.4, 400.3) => 1.22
